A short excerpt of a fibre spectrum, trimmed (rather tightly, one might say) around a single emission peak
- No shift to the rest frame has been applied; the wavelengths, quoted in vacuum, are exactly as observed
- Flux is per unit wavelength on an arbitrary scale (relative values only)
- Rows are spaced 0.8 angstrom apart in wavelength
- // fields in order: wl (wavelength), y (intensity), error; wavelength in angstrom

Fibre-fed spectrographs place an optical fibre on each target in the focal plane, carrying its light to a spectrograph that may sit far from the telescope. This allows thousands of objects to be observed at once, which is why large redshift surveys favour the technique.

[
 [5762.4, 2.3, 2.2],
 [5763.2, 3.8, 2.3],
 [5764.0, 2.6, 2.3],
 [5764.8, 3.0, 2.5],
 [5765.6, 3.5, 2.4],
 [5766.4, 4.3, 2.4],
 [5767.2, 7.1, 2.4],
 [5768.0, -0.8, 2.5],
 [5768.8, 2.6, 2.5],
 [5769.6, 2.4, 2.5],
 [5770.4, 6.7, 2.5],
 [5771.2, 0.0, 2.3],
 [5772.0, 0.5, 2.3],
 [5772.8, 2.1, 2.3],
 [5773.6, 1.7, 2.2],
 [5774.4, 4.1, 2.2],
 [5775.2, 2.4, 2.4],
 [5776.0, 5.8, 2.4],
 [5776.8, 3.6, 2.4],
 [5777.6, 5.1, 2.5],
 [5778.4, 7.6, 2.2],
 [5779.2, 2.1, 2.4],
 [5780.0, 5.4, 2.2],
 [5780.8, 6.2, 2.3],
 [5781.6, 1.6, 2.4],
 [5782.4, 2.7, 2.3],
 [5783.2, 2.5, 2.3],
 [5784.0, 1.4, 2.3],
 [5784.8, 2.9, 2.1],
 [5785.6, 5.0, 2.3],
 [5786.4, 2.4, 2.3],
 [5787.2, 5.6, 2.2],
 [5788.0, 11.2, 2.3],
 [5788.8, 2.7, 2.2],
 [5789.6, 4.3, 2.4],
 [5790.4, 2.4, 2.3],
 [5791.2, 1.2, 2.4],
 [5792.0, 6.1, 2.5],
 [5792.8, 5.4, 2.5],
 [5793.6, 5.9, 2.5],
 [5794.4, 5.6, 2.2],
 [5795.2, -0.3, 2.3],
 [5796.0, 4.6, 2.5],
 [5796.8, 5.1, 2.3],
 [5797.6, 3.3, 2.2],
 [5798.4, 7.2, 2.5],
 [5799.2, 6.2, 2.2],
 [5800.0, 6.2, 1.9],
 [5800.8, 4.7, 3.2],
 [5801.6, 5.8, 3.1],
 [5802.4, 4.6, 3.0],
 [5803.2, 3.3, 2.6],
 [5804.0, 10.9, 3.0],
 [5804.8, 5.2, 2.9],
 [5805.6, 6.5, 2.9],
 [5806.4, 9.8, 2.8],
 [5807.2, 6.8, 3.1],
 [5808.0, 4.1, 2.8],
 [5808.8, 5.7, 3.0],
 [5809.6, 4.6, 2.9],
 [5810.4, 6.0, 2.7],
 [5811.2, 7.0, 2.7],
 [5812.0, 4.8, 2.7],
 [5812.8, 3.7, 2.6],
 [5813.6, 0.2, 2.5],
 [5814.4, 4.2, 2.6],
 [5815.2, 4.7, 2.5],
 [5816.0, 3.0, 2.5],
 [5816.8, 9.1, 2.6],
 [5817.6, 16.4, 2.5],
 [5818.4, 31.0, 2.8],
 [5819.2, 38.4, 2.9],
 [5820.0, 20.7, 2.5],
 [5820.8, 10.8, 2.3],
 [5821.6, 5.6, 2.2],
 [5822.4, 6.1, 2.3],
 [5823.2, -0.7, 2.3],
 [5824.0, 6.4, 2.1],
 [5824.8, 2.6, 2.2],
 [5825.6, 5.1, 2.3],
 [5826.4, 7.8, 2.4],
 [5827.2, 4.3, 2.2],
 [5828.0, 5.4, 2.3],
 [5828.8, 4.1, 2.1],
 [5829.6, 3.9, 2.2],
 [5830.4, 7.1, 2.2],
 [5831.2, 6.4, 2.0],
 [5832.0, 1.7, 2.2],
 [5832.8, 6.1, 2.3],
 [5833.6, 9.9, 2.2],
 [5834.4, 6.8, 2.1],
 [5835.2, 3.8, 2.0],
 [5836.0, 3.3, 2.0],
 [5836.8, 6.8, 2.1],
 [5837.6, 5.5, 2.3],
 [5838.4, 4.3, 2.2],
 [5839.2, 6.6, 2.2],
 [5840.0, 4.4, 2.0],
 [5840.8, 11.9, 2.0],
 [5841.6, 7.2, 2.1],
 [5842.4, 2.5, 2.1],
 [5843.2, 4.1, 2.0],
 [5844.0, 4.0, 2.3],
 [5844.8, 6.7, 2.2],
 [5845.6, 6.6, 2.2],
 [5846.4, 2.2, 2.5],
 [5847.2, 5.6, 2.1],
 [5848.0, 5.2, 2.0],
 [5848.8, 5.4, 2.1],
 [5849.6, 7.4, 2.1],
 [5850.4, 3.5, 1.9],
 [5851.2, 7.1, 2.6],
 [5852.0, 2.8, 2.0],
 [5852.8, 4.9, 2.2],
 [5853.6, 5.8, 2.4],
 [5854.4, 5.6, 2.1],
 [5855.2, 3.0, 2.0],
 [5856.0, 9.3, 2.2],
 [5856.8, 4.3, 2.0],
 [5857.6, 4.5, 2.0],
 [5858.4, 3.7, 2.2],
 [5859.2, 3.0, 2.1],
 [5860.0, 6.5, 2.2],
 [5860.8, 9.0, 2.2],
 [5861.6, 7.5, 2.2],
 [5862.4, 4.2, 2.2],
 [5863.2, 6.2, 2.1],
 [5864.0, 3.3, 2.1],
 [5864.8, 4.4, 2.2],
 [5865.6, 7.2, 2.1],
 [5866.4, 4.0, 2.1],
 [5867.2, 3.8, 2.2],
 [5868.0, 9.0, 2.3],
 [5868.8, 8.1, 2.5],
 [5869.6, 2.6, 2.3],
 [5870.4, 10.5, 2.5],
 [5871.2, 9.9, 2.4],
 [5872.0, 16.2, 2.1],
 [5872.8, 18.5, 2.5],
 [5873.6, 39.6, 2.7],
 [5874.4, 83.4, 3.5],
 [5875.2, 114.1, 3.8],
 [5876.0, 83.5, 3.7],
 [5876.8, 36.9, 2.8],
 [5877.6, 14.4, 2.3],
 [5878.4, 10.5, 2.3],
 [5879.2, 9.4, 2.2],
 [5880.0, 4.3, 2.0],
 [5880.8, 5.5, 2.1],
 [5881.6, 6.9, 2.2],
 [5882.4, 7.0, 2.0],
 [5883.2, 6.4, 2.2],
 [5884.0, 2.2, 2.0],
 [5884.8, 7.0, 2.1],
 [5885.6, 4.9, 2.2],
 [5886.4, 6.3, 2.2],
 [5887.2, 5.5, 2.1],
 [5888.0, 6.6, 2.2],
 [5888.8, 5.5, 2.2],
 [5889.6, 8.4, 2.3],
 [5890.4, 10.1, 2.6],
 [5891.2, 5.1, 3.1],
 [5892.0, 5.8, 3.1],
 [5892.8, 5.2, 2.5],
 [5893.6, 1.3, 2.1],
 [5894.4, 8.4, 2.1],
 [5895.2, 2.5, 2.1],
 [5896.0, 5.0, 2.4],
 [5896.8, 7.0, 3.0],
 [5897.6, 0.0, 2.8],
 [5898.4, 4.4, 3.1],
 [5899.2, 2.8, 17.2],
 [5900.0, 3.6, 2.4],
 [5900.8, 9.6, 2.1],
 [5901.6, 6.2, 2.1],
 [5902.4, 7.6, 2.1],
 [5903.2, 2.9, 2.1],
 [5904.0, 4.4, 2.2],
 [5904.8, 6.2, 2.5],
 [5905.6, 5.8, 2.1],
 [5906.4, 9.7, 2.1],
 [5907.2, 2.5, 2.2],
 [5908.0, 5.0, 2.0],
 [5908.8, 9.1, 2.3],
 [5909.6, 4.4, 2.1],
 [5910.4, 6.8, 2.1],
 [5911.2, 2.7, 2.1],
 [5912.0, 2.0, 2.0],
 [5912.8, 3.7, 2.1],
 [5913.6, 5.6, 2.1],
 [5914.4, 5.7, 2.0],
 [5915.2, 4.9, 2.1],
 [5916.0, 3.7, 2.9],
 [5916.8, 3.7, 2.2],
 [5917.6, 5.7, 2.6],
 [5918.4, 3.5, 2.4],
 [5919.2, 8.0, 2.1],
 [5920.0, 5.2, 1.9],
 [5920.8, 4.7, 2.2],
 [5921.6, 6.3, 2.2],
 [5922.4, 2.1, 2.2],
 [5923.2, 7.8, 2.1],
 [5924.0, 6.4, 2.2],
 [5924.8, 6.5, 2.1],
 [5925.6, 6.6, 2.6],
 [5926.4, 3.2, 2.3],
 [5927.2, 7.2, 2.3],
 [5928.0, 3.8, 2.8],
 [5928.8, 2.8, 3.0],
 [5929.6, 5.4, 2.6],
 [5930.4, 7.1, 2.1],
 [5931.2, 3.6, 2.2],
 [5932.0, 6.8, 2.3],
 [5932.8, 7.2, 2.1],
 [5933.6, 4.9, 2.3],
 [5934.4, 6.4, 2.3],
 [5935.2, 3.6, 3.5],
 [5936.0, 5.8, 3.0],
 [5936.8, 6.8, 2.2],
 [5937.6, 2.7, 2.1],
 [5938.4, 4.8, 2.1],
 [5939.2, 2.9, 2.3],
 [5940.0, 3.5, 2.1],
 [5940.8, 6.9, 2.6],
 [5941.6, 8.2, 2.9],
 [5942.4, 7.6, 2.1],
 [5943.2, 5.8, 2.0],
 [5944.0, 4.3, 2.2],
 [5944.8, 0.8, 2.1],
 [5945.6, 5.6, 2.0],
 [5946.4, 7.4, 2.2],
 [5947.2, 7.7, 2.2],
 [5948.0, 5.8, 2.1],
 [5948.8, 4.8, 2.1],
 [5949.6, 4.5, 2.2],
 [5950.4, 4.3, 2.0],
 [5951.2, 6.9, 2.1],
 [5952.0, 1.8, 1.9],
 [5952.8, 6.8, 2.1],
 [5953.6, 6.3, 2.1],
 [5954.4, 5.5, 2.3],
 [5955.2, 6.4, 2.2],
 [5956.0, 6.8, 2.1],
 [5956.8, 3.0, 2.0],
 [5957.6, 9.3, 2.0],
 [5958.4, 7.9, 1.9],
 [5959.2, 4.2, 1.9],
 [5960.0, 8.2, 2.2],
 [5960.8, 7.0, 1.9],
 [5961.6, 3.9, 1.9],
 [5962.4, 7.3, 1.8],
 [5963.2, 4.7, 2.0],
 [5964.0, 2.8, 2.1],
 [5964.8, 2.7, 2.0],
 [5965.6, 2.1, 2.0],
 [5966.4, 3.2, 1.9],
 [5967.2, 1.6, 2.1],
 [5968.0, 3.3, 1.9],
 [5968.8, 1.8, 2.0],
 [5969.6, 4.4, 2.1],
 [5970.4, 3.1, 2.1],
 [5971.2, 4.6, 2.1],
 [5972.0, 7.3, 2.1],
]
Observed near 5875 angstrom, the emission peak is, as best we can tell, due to [O III]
